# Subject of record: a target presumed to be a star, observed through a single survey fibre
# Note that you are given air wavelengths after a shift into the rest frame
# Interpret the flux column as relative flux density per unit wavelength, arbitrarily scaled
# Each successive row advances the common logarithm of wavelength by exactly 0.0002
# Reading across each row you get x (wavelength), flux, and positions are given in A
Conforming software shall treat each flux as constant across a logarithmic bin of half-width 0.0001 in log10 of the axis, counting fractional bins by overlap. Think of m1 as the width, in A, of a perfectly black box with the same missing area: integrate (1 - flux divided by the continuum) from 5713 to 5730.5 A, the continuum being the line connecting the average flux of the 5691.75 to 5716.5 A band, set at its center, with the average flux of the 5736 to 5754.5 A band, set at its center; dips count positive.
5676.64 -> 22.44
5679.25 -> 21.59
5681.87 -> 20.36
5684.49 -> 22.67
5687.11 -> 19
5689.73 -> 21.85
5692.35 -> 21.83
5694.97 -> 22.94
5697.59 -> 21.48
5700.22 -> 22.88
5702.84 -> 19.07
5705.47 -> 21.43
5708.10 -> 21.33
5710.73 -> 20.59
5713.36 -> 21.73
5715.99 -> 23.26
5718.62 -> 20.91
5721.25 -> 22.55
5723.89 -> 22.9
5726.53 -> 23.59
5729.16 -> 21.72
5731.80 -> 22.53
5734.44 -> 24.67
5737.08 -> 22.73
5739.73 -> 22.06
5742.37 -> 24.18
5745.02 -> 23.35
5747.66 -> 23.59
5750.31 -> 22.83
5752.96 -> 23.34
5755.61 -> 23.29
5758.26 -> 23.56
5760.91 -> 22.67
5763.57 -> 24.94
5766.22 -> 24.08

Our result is -0.1 A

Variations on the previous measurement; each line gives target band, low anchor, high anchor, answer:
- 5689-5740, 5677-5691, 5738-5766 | 0.1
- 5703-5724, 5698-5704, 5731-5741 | 0.2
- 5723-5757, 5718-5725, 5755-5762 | -0.7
